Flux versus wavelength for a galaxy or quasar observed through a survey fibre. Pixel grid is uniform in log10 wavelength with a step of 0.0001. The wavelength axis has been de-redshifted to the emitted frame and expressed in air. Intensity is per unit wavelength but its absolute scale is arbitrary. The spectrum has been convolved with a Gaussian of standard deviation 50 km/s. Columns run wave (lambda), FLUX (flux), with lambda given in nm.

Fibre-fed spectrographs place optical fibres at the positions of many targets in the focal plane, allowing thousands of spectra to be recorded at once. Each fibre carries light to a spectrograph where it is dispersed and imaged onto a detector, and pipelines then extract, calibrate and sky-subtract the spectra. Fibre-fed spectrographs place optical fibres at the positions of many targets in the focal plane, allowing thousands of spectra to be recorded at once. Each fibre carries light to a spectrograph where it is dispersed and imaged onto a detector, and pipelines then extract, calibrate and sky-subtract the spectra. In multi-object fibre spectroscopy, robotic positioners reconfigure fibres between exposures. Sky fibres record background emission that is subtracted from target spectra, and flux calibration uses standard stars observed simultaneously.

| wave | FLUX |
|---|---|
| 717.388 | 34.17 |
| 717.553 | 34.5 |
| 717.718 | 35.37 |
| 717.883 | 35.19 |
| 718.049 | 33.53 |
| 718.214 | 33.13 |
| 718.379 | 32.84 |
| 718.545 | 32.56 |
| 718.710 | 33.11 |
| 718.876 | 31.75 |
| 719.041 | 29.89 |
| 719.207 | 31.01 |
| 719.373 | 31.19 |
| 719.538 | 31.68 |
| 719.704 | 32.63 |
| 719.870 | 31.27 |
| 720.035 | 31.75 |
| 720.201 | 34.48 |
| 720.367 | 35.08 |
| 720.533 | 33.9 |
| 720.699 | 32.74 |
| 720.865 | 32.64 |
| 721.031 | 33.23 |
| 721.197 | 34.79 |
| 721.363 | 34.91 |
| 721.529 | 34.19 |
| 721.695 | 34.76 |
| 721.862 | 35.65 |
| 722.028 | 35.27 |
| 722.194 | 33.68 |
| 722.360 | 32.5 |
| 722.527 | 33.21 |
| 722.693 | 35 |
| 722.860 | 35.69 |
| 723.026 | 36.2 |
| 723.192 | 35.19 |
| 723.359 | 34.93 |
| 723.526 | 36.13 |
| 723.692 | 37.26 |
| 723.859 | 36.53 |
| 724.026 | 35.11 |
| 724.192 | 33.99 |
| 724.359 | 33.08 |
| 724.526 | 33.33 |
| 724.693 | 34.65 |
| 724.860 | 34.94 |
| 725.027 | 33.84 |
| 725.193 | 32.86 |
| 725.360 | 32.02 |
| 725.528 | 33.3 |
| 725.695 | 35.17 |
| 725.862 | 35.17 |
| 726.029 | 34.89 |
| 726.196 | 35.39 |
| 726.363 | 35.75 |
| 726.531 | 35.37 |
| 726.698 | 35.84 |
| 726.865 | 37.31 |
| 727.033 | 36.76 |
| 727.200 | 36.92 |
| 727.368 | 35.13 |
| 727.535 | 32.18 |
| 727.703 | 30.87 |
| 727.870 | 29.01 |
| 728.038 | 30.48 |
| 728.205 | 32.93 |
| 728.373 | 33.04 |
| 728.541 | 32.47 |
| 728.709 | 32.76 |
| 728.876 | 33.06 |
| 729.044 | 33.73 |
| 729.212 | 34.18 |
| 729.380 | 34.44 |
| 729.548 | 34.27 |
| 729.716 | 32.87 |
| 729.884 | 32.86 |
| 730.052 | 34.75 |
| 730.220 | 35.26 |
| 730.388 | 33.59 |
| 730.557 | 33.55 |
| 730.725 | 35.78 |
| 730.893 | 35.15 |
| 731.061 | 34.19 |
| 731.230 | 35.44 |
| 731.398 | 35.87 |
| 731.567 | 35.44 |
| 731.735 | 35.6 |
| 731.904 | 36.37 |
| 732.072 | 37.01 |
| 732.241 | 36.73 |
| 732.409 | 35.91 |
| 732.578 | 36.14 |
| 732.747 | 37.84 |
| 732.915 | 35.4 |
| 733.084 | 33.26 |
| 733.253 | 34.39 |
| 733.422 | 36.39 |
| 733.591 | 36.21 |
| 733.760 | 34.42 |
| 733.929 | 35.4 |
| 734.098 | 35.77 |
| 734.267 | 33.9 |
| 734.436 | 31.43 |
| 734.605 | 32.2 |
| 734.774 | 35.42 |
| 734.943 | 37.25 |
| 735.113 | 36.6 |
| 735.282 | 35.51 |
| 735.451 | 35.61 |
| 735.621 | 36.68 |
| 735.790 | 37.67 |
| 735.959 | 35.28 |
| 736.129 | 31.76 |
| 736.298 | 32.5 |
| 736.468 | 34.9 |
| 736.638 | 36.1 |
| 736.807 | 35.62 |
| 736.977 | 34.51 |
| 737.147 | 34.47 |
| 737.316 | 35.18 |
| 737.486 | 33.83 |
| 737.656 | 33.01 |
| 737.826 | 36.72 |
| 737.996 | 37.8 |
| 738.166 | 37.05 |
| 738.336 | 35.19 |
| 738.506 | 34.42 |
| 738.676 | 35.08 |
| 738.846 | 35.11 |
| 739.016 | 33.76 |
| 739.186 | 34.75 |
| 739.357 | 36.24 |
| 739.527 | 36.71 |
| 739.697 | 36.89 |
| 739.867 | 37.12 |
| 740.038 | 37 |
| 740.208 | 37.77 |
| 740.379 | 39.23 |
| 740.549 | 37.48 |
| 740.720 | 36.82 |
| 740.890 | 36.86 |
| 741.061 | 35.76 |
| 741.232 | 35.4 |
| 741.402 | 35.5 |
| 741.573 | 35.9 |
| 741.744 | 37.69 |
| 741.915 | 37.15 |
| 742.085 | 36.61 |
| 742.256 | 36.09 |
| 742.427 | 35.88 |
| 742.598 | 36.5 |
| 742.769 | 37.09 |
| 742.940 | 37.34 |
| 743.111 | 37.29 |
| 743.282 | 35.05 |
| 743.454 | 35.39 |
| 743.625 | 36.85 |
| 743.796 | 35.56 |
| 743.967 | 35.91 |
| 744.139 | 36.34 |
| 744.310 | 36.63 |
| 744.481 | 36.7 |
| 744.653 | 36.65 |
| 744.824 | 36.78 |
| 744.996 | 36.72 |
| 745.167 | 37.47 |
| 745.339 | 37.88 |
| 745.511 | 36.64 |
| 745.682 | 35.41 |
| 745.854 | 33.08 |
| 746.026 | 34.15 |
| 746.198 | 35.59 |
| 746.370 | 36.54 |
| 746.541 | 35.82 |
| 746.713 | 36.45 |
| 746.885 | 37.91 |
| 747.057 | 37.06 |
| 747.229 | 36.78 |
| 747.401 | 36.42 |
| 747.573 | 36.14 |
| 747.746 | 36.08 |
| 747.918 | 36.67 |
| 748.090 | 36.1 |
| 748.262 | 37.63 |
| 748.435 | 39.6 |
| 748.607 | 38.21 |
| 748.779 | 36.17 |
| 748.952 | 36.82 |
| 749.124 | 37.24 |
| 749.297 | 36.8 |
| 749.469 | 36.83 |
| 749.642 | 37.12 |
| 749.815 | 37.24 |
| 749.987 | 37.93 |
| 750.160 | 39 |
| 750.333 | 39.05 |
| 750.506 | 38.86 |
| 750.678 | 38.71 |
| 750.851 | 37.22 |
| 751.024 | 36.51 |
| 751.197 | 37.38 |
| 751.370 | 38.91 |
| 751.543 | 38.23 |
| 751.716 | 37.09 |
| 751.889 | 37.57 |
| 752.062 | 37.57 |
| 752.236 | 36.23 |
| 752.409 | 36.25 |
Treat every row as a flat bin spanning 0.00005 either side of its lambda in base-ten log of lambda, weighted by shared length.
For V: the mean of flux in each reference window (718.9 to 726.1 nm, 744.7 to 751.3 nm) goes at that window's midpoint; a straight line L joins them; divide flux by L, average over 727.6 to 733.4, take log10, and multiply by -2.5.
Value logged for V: 0.02 mag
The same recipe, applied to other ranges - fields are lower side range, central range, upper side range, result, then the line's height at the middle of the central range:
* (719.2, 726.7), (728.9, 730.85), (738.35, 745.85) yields 0.03 mag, 35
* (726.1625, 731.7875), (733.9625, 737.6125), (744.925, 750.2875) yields 0.01 mag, 35.1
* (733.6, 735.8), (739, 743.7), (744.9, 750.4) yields -0.02 mag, 36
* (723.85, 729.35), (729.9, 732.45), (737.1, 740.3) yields -0.02 mag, 34.6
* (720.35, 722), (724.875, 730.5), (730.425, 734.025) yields 0.03 mag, 35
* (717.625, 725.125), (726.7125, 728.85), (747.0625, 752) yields 0.04 mag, 34.7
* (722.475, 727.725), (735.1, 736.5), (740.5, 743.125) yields 0.03 mag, 35.9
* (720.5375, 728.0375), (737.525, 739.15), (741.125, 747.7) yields 0.01 mag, 35.8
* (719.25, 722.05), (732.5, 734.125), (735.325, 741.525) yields -0.01 mag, 35.1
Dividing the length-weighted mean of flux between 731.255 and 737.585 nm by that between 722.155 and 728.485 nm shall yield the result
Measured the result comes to 1.03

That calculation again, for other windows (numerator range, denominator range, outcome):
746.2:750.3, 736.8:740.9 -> 1.03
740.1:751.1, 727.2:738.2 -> 1.06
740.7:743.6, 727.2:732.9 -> 1.06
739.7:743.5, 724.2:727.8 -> 1.06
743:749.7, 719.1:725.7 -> 1.08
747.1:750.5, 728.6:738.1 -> 1.07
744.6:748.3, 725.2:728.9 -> 1.07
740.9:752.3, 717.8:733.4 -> 1.08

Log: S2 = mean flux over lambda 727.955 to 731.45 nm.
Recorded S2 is 33.8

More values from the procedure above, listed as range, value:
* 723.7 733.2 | 34.5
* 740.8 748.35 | 36.4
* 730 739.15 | 35.2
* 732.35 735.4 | 35.2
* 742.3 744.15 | 36.3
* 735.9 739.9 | 35.1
